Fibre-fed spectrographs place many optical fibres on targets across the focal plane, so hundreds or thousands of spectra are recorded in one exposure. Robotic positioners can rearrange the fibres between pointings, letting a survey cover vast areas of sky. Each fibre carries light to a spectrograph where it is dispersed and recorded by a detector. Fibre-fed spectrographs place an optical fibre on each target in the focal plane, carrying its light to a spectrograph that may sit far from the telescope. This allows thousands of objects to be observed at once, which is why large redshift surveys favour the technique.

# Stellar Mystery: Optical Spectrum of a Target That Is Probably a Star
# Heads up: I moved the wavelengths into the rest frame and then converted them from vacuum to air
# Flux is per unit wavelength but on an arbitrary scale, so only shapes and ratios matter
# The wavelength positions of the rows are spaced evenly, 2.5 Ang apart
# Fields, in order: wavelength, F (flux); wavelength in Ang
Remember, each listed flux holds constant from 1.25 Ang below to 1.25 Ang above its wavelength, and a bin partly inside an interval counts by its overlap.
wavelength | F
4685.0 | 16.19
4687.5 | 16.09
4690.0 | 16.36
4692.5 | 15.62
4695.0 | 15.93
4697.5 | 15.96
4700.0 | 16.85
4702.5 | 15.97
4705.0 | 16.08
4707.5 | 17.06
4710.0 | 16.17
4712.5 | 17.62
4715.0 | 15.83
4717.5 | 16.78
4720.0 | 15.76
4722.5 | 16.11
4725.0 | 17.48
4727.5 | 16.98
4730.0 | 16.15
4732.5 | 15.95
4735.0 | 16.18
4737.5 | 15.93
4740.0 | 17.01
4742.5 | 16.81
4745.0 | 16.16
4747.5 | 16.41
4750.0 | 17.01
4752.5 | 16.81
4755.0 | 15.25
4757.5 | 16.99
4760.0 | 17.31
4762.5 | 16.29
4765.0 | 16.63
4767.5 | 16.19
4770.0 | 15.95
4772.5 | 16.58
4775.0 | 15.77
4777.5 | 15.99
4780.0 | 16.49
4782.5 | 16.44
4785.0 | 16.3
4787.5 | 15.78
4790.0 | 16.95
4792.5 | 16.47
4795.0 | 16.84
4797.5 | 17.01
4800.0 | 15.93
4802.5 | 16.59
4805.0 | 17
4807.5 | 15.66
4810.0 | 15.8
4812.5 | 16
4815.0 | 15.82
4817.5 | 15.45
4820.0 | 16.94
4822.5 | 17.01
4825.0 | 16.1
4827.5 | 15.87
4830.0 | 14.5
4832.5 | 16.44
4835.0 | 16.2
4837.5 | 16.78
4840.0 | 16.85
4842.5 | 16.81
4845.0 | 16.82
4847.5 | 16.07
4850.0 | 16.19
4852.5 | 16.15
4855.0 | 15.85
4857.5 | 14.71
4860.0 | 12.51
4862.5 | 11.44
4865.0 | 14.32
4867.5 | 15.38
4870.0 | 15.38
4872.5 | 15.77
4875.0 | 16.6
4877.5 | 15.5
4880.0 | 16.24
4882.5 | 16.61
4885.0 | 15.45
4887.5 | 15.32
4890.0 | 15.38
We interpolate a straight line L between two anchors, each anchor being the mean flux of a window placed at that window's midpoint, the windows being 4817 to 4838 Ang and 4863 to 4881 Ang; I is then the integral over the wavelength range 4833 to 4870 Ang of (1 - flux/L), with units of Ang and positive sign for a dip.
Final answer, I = 0.7 Ang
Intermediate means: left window 16.1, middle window 15.5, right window 15.4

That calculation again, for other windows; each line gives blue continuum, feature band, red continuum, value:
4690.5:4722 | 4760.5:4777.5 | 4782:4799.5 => 0.20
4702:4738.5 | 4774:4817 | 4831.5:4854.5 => 0.44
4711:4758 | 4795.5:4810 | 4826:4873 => -0.48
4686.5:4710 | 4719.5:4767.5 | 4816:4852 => -0.75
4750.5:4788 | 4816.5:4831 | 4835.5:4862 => -0.06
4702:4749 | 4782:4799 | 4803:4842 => -0.28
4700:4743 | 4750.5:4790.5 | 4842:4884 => -0.64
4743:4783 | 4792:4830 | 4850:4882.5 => -1.07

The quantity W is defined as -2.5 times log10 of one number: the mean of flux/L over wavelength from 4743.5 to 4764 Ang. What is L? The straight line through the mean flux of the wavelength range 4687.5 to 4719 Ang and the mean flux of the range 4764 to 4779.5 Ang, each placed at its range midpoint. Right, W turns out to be -0.02 mag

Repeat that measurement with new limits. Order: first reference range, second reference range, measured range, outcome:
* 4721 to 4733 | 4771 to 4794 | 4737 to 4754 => -0.01 mag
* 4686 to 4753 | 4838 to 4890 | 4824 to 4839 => -0.02 mag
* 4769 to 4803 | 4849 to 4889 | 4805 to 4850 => -0.03 mag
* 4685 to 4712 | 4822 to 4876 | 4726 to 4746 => -0.02 mag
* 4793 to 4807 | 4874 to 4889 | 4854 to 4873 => 0.12 mag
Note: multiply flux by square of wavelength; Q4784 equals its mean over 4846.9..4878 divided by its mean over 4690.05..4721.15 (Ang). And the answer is 1.0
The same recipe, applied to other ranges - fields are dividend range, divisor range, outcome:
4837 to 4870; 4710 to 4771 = 0.98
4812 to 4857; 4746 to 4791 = 1.02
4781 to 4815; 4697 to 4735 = 1.03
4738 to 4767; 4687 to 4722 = 1.04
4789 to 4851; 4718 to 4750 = 1.03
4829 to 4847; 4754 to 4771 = 1.03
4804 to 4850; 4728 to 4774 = 1.02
